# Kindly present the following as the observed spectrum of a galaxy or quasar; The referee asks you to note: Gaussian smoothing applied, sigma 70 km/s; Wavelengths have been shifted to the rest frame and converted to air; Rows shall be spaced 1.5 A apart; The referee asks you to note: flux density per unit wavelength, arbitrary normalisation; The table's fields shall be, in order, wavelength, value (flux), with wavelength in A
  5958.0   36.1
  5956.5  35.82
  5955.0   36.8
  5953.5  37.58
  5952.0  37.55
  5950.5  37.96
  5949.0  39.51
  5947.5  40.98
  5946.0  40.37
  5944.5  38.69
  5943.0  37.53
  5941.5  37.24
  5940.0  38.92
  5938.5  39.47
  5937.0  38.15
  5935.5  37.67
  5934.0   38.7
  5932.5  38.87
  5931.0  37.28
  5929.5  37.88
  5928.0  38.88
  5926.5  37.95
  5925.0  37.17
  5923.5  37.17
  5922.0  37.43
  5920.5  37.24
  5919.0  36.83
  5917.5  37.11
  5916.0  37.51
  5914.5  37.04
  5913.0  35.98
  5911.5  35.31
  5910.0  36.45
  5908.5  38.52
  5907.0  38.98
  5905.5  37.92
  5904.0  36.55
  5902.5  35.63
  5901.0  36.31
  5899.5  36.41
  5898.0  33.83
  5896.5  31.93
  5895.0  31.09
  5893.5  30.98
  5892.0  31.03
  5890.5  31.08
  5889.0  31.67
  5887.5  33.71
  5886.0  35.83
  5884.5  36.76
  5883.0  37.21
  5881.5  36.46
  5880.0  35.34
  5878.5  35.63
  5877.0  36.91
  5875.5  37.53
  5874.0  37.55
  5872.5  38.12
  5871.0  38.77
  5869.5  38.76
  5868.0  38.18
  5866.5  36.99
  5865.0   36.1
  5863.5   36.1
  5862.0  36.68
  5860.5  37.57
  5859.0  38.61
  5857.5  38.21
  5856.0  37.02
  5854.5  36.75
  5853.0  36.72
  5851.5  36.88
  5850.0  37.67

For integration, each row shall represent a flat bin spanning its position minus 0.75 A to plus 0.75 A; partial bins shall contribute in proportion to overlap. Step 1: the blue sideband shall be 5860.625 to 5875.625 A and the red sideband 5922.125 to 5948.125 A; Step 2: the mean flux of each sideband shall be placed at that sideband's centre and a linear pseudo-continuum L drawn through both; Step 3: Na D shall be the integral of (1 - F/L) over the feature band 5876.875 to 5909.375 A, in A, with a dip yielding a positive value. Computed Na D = 2.5 A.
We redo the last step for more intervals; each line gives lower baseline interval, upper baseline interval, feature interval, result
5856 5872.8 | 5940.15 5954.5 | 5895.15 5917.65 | 1.1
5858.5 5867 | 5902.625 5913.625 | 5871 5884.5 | 0.0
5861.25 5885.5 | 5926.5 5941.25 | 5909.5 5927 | 0.5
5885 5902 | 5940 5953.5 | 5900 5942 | -1.8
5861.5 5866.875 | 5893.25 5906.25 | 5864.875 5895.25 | 0.1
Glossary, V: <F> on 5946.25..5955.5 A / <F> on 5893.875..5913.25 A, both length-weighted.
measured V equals 1.08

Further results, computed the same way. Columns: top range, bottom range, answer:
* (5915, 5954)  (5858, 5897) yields 1.07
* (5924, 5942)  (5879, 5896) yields 1.13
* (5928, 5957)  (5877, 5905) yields 1.11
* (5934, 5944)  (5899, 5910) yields 1.03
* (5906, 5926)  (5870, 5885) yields 1.00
